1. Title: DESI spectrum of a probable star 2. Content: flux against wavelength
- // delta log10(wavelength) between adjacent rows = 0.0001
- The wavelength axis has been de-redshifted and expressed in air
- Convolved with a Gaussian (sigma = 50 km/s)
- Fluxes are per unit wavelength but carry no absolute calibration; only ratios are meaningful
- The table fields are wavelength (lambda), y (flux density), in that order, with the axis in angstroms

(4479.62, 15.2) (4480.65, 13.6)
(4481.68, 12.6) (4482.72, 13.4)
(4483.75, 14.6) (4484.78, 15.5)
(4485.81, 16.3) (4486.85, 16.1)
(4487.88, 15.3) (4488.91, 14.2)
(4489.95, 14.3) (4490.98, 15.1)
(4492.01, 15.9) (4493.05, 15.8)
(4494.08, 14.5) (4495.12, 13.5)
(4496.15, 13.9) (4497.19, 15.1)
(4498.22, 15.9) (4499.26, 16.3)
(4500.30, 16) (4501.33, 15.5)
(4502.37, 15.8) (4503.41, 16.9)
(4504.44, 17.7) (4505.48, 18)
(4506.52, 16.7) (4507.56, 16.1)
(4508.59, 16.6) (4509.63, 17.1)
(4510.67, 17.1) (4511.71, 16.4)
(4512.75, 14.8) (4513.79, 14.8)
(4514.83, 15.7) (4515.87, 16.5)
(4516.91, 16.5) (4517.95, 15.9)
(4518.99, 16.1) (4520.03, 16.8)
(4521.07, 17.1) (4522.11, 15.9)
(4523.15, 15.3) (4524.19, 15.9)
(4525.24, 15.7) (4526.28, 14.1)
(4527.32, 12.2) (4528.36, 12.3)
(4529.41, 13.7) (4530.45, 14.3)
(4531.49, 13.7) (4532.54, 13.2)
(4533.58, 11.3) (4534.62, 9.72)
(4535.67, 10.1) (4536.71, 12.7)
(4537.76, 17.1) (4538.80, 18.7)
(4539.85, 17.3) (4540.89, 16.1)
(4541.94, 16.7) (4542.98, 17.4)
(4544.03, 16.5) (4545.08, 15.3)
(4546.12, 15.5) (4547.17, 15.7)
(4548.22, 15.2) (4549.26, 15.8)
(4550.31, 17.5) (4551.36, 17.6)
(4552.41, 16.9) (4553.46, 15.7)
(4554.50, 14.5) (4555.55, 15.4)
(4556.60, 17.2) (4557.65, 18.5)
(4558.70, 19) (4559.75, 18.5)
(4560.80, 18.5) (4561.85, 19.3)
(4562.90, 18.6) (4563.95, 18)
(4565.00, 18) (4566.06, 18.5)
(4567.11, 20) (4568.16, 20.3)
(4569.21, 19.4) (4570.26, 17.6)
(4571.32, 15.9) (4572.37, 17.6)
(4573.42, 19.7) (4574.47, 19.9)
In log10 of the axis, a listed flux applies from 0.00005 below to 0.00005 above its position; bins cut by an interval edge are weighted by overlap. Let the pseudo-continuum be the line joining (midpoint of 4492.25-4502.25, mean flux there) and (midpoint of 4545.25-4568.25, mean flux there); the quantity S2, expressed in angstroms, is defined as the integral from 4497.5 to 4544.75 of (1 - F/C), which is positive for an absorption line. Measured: 1.69 angstroms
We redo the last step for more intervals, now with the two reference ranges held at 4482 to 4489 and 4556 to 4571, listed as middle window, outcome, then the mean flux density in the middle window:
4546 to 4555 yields 1.0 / 16.1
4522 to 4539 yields 3.3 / 13.7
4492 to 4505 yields 0.0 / 15.6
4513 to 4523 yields 0.3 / 16.1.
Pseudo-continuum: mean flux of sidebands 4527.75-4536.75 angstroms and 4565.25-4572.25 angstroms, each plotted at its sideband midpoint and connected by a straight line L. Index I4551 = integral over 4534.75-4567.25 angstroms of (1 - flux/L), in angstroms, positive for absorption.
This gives -2.6 angstroms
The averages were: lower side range 12.3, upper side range 18.5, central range 16.7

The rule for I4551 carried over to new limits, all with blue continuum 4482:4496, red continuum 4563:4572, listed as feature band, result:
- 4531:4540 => 1.80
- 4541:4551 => 0.73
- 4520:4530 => 1.04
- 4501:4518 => -0.60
